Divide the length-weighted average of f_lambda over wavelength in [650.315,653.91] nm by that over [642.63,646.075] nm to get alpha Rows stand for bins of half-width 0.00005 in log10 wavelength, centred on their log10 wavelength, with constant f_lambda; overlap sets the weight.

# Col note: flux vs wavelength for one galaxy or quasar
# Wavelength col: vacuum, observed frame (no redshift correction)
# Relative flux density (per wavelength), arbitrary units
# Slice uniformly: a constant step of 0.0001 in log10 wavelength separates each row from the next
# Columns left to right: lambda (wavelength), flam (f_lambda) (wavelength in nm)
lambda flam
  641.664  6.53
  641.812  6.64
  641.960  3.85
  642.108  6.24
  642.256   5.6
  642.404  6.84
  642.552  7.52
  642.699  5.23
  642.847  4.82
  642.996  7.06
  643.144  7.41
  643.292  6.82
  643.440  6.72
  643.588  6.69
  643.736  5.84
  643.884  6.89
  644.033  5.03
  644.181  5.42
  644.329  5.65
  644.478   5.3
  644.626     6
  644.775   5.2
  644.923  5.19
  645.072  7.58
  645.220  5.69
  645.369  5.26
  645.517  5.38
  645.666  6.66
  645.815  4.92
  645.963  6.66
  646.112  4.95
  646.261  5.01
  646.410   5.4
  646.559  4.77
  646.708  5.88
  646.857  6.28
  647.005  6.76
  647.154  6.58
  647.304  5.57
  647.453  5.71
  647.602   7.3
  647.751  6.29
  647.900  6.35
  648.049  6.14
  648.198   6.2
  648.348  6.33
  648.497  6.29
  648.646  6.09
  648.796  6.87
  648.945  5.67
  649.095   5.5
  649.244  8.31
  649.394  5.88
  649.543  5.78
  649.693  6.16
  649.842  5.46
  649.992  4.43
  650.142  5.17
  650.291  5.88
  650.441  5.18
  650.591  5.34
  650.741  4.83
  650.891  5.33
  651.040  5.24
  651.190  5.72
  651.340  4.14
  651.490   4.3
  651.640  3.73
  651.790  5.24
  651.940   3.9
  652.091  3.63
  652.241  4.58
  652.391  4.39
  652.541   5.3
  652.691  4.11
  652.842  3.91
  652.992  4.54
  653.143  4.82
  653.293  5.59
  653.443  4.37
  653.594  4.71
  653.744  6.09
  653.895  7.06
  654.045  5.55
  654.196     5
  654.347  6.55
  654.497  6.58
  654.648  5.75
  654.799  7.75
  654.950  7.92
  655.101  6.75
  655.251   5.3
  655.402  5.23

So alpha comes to 0.81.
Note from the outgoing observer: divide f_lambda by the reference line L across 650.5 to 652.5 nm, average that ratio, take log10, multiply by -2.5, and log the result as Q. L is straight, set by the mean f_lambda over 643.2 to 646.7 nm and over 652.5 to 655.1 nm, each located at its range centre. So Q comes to 0.218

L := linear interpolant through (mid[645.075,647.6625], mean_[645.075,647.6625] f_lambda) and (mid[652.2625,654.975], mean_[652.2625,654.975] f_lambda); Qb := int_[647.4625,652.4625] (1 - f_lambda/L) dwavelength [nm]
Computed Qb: 0.16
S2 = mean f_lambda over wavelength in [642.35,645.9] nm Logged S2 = 6.05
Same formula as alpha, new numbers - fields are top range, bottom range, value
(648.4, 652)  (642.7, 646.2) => 0.92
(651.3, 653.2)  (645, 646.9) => 0.76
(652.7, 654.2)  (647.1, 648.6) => 0.82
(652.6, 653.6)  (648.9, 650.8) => 0.81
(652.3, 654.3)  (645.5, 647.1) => 0.88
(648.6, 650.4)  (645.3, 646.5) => 1.07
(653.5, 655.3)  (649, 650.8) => 1.10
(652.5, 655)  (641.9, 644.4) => 0.92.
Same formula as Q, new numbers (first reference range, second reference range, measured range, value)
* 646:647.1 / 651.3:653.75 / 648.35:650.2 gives -0.17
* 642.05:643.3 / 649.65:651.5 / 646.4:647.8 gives -0.07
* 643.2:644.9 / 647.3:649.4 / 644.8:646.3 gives 0.07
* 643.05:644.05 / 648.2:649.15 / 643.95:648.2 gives 0.09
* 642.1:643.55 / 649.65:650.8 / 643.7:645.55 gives 0.08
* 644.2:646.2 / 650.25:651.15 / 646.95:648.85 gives -0.15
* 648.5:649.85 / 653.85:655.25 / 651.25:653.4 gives 0.39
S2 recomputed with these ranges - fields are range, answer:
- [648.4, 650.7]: 5.86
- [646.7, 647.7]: 6.33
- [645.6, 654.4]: 5.49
